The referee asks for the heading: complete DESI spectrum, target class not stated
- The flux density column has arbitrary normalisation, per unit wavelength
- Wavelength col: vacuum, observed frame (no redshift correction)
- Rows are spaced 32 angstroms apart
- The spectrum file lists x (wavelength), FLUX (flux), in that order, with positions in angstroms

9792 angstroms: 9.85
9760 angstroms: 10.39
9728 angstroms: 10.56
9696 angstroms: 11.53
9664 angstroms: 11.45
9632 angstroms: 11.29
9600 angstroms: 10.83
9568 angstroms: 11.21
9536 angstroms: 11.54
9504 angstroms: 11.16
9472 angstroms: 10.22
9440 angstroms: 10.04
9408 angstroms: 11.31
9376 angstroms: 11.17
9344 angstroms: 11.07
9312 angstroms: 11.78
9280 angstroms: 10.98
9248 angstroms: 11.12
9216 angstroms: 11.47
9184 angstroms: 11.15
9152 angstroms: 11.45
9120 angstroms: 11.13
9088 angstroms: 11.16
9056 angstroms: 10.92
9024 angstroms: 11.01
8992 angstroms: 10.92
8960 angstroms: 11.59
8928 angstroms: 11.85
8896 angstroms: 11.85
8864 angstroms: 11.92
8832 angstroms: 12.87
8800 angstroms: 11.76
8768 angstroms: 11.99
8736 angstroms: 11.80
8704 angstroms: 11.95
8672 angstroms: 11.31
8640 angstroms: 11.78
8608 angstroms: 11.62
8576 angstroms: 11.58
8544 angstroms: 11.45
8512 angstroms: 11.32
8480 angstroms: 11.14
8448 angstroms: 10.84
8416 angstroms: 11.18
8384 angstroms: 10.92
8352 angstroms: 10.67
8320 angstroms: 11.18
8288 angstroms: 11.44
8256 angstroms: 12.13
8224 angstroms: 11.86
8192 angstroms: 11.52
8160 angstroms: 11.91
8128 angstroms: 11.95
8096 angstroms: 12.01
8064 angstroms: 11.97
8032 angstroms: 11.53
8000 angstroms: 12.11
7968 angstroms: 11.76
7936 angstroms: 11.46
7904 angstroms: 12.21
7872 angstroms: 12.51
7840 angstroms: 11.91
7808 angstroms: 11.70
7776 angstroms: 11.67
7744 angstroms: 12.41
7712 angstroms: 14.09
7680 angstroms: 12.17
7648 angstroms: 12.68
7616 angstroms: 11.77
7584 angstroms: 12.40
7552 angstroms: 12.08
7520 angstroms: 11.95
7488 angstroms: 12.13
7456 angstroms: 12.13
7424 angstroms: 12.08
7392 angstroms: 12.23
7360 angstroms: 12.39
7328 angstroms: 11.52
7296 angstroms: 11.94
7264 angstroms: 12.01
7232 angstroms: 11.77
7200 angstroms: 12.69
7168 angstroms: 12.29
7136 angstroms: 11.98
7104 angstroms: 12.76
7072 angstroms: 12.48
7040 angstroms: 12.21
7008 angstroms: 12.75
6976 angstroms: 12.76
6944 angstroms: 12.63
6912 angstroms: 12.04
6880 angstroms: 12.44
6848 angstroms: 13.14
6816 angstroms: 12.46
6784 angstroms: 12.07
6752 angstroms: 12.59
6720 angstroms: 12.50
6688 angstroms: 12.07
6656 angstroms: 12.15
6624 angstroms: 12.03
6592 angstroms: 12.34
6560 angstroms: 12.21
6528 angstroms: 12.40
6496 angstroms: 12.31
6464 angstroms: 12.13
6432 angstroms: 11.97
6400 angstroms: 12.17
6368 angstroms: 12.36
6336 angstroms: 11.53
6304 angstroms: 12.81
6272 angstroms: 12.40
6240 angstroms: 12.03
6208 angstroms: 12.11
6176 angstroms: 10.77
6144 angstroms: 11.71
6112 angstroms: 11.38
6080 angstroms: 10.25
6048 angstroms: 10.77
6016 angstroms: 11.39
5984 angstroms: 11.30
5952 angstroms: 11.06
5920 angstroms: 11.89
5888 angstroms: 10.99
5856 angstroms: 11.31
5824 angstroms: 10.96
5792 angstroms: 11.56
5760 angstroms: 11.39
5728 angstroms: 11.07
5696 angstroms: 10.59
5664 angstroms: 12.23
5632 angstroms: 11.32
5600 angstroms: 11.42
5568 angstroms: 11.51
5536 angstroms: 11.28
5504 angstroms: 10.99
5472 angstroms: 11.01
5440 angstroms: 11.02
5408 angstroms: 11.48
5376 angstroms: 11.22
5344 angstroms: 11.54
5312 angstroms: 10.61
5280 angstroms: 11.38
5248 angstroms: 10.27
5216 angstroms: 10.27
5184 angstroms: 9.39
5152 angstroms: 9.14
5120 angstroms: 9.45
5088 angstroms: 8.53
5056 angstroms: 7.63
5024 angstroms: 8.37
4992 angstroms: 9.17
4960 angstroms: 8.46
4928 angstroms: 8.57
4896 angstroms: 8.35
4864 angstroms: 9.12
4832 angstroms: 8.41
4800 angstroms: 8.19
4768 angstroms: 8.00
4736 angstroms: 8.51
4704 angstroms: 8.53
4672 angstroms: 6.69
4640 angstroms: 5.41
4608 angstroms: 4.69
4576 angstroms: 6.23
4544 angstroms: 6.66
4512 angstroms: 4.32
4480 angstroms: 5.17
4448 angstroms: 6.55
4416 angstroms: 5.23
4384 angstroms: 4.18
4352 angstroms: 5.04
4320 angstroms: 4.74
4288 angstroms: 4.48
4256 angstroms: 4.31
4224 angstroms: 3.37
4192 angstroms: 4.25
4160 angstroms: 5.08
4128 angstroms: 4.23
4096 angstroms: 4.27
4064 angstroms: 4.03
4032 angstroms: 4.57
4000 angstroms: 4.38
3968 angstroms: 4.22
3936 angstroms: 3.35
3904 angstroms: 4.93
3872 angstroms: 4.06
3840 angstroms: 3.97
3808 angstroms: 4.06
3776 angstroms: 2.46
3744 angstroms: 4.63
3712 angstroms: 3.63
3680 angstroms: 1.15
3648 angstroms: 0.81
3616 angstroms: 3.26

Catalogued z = 0.17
